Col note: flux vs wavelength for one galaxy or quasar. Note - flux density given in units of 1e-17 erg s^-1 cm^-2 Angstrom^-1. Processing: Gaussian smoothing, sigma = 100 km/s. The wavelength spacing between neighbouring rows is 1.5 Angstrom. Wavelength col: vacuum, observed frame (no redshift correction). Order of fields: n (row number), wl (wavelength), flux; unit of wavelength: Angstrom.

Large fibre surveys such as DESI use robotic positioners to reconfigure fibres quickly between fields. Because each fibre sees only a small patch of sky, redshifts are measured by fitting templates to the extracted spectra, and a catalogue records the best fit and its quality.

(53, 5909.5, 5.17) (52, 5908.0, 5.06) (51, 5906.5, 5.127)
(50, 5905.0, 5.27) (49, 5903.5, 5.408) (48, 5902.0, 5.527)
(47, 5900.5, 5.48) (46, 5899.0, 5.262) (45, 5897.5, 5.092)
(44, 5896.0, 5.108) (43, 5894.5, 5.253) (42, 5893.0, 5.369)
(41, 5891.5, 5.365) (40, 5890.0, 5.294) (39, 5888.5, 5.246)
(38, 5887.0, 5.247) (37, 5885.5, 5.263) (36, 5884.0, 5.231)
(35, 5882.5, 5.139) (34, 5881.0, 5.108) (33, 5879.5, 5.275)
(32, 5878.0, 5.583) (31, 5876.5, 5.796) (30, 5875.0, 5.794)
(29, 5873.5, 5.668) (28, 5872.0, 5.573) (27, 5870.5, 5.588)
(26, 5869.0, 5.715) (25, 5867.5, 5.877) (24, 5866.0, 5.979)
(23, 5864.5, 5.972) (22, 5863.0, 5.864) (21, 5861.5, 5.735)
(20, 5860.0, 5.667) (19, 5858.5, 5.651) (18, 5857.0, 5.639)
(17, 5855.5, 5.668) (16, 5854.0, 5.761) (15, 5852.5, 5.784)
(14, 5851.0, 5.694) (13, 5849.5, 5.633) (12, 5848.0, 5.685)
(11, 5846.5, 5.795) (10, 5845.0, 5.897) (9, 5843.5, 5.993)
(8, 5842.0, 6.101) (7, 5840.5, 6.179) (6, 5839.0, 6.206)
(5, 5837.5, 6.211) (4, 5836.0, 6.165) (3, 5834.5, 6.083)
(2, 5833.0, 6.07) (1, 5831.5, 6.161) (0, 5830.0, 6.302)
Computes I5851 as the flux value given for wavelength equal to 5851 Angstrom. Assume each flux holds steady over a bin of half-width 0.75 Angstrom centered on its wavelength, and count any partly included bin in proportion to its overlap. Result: 5.694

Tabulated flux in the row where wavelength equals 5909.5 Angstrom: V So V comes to 5.17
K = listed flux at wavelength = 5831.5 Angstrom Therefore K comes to 6.161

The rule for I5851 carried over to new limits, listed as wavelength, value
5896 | 5.108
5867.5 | 5.877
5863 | 5.864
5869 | 5.715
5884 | 5.231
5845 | 5.897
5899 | 5.262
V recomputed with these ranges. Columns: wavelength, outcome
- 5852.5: 5.784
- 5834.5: 6.083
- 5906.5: 5.127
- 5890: 5.294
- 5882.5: 5.139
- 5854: 5.761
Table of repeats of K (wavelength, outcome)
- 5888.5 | 5.246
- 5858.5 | 5.651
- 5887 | 5.247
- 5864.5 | 5.972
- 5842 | 6.101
